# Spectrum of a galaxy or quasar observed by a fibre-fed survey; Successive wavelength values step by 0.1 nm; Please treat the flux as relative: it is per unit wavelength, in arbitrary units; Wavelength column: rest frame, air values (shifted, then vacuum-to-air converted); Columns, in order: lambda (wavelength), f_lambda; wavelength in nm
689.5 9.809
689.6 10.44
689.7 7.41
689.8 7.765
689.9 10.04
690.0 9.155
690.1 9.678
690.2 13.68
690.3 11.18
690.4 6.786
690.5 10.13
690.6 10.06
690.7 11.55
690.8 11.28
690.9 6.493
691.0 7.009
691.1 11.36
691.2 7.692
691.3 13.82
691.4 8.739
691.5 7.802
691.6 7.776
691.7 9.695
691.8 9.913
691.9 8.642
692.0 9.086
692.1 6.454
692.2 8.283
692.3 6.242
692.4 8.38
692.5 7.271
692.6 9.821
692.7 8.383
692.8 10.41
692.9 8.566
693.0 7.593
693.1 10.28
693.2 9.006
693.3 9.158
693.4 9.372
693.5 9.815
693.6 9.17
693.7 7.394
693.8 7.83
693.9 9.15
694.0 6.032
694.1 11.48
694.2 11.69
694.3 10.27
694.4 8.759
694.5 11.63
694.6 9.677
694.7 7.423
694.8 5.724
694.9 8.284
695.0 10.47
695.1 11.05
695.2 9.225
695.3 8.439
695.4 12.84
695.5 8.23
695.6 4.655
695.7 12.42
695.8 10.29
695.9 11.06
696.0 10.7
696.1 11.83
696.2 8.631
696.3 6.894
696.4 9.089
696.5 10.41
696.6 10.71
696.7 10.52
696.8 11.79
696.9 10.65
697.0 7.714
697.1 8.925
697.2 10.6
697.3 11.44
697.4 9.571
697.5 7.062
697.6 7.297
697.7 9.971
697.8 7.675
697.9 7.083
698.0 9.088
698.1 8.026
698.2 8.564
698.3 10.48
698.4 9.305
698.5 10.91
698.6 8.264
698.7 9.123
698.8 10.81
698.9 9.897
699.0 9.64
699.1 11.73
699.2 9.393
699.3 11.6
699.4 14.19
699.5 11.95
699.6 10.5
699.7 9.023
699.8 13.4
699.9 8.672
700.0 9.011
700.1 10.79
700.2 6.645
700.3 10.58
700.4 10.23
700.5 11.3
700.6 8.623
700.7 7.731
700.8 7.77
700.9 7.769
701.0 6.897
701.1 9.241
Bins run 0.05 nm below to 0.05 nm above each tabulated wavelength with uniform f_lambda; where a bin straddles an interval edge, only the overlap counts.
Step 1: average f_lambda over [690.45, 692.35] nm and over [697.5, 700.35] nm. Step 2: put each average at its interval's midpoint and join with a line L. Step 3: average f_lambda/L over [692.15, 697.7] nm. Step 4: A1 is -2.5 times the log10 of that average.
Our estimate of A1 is 0.01 mag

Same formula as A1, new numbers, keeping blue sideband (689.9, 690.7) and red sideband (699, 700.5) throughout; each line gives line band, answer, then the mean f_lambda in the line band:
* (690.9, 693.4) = 0.17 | 8.77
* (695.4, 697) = 0.06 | 9.88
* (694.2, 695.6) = 0.12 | 9.3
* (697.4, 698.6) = 0.20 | 8.7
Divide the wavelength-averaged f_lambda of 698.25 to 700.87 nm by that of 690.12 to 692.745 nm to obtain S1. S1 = 1.1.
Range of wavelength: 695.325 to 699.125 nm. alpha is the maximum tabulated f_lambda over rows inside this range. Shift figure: 12.84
